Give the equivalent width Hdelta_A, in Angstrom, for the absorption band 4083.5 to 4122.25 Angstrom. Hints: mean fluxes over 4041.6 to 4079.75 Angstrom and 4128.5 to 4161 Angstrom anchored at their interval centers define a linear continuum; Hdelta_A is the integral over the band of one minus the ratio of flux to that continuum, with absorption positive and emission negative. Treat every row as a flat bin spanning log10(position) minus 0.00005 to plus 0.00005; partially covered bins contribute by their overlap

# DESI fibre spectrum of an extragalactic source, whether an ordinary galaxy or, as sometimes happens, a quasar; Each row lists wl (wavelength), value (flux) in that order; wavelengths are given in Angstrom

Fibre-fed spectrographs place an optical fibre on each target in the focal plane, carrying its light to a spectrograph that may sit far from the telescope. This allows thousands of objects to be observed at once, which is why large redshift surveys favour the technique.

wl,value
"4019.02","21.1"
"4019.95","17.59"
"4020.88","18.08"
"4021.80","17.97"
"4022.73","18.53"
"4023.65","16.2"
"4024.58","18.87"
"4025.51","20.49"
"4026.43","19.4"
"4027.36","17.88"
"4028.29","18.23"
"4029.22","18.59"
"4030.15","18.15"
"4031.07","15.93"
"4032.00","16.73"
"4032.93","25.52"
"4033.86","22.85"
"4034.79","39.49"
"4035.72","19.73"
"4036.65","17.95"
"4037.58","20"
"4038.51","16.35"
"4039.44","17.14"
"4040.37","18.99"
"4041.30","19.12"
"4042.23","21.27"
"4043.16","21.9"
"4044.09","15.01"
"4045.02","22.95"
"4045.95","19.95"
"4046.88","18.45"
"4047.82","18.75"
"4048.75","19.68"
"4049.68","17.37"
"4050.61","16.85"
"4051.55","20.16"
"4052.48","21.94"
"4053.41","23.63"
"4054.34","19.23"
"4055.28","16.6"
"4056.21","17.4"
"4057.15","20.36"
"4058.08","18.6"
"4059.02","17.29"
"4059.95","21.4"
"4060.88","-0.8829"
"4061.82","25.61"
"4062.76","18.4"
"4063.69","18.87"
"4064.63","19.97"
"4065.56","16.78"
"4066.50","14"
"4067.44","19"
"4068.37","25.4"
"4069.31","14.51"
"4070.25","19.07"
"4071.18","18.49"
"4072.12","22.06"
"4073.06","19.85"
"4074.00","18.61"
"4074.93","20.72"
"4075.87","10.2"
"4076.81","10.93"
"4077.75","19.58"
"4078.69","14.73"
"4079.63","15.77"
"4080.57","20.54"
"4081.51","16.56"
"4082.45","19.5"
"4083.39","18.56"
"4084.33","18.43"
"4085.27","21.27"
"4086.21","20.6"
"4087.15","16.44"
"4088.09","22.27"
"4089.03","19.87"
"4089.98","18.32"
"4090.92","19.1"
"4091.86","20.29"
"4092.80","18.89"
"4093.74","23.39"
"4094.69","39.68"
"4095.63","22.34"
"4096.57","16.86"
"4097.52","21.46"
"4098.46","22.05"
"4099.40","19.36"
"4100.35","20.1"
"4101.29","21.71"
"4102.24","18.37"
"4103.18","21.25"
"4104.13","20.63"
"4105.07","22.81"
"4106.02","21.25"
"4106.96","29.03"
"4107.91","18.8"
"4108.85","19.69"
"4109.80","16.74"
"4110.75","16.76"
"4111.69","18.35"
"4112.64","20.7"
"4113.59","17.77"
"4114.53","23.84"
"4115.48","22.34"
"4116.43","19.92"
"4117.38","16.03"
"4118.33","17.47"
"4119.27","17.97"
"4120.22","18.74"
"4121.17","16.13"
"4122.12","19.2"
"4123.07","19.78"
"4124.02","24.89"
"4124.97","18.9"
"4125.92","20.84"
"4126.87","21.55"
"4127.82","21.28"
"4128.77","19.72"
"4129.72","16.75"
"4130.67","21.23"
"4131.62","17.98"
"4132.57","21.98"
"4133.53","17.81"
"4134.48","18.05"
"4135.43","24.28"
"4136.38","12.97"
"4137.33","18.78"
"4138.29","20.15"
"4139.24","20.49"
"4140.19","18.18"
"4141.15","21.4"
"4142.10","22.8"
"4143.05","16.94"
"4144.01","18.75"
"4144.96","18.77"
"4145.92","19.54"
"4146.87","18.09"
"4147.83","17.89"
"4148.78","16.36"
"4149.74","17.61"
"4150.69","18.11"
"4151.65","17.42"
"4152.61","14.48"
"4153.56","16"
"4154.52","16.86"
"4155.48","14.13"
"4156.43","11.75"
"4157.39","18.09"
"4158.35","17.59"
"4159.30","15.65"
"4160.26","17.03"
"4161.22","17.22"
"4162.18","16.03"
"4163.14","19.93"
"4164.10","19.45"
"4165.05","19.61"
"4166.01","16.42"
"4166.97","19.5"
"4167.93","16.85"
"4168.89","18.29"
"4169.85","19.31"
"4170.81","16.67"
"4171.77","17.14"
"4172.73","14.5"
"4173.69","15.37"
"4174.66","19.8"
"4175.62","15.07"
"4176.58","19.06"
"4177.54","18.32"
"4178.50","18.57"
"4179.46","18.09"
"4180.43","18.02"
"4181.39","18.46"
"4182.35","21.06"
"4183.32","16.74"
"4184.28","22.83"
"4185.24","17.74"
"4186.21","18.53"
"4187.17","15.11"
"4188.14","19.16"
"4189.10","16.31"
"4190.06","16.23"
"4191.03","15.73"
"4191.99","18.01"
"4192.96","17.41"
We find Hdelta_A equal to -4.7 Angstrom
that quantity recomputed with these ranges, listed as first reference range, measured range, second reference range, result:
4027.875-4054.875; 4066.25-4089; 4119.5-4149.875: 1.7 Angstrom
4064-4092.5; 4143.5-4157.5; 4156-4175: 0.5 Angstrom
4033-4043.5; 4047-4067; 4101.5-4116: 2.9 Angstrom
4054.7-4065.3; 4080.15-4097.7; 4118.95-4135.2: -2.1 Angstrom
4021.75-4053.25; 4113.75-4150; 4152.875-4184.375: -2.5 Angstrom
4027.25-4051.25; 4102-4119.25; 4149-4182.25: -1.6 Angstrom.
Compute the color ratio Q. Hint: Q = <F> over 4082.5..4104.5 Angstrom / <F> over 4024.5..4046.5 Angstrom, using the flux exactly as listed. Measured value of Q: 1.0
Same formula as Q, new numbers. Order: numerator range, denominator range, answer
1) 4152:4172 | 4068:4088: 0.94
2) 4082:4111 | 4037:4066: 1.12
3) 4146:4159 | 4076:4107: 0.82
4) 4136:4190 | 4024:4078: 0.94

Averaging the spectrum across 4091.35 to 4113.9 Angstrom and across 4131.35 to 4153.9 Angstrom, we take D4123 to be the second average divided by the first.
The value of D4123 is 0.9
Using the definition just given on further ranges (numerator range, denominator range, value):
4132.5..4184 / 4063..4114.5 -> 0.91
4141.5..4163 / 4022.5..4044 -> 0.86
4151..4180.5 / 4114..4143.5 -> 0.87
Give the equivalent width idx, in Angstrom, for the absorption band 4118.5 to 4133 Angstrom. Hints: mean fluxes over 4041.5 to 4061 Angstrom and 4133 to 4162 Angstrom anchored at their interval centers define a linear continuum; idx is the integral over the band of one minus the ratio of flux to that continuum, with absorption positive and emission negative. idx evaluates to -1.41 Angstrom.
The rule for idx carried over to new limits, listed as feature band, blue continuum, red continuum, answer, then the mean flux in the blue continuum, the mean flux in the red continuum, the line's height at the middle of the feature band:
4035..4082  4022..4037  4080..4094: 3.4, 20.3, 19.5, 19.9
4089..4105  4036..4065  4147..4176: -3.1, 18.7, 17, 18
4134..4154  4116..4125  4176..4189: 0.3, 18.9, 18.5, 18.7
